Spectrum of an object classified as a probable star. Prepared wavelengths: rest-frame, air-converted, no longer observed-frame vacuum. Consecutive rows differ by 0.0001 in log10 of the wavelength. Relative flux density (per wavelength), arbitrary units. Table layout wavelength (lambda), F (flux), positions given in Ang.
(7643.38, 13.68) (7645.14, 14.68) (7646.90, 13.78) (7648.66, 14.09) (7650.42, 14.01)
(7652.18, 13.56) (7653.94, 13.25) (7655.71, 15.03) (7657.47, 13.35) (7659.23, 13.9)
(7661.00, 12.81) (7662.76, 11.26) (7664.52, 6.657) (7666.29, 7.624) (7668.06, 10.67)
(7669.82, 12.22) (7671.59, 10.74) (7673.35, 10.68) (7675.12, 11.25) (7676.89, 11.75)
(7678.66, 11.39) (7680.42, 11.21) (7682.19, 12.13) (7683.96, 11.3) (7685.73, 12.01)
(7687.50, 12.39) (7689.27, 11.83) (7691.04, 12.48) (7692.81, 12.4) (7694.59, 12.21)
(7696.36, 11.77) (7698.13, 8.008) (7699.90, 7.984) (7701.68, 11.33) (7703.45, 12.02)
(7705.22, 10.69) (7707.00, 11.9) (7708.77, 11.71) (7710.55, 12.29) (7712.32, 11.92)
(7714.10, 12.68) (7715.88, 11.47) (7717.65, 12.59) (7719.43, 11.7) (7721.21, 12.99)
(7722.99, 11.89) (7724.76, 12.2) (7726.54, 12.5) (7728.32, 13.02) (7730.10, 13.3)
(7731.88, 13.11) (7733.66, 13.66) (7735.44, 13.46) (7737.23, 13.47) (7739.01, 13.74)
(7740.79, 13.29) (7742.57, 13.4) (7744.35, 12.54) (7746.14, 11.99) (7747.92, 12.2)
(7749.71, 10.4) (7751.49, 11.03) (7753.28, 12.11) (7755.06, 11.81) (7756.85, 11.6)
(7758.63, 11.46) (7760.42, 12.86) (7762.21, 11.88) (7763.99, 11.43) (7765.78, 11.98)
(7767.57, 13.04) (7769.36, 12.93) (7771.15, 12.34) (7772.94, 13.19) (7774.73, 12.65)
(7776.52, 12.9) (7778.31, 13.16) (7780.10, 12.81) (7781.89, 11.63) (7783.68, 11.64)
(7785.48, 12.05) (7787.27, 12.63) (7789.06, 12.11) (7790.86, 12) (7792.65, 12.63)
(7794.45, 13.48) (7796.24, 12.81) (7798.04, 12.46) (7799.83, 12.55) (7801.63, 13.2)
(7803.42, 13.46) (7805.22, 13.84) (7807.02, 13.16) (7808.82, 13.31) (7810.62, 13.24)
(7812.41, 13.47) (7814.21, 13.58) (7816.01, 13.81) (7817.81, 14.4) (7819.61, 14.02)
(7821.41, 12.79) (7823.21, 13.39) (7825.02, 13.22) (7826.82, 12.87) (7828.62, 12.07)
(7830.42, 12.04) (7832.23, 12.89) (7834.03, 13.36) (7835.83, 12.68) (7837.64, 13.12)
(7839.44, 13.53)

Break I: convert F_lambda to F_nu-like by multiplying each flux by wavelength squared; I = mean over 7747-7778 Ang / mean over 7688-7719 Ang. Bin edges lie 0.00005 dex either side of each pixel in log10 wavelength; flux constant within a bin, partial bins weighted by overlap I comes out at 1.07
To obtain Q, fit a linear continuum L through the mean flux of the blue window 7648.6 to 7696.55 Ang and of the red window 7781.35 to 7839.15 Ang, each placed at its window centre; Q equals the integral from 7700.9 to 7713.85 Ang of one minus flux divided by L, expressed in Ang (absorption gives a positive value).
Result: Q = 0.4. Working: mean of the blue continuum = 11.9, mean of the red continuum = 12.9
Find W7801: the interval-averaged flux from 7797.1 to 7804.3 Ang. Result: 12.9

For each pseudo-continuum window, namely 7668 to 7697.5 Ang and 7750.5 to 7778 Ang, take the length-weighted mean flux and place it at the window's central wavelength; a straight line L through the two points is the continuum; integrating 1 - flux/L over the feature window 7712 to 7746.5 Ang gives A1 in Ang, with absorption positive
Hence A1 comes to -2.2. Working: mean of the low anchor 11.7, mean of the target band 12.8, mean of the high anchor 12.2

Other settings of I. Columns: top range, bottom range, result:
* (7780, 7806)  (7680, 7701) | 1.15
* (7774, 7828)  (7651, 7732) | 1.13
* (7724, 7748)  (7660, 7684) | 1.22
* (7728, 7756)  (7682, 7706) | 1.13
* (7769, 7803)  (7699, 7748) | 1.04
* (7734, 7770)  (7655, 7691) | 1.09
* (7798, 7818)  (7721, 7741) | 1.05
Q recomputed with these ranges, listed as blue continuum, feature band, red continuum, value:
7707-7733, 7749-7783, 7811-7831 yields 1.6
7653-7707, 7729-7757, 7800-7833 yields -0.8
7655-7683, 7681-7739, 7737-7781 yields -0.9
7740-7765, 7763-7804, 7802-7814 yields 0.7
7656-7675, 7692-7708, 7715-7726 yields 1.2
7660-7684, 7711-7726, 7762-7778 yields -0.7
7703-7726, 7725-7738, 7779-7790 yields -1.2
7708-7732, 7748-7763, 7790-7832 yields 1.2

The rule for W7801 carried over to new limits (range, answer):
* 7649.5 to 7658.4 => 13.8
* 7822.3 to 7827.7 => 13.1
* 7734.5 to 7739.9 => 13.5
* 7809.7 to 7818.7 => 13.7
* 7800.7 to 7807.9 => 13.4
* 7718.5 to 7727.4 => 12.3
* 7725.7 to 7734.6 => 13.1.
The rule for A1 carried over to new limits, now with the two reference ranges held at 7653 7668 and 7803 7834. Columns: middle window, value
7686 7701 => 1.04 Ang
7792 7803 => 0.14 Ang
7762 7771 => 0.32 Ang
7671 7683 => 0.54 Ang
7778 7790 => 0.62 Ang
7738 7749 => -0.28 Ang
